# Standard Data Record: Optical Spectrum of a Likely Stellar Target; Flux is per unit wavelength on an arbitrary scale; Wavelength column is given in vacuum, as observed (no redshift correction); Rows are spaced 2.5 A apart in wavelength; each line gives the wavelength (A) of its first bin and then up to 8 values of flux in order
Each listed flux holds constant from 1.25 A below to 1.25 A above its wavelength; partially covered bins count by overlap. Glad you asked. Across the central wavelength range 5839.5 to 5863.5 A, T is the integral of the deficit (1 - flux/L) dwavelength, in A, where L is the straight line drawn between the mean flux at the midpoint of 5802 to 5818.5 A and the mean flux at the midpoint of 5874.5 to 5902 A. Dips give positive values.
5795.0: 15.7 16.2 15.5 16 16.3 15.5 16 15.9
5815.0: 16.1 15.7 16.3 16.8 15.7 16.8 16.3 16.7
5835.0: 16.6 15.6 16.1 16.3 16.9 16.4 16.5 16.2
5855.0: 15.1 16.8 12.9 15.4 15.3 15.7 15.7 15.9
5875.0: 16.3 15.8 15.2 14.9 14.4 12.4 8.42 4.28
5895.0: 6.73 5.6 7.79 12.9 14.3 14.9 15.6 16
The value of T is -4.58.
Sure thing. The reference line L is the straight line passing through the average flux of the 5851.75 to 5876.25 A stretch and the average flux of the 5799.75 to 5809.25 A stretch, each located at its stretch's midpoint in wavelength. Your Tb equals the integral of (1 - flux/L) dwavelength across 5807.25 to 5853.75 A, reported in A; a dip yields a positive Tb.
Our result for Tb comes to -1.6 A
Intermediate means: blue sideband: 15.9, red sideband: 15.5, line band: 16.2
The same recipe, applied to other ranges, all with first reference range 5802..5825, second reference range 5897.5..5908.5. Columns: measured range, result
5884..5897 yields 3.57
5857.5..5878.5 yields -3.32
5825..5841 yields -1.29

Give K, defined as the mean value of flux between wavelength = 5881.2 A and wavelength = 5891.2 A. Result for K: 12.6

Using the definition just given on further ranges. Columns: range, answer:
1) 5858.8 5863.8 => 14.2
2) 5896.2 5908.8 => 11.1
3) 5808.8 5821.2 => 16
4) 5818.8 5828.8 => 16.4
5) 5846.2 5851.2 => 16.5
